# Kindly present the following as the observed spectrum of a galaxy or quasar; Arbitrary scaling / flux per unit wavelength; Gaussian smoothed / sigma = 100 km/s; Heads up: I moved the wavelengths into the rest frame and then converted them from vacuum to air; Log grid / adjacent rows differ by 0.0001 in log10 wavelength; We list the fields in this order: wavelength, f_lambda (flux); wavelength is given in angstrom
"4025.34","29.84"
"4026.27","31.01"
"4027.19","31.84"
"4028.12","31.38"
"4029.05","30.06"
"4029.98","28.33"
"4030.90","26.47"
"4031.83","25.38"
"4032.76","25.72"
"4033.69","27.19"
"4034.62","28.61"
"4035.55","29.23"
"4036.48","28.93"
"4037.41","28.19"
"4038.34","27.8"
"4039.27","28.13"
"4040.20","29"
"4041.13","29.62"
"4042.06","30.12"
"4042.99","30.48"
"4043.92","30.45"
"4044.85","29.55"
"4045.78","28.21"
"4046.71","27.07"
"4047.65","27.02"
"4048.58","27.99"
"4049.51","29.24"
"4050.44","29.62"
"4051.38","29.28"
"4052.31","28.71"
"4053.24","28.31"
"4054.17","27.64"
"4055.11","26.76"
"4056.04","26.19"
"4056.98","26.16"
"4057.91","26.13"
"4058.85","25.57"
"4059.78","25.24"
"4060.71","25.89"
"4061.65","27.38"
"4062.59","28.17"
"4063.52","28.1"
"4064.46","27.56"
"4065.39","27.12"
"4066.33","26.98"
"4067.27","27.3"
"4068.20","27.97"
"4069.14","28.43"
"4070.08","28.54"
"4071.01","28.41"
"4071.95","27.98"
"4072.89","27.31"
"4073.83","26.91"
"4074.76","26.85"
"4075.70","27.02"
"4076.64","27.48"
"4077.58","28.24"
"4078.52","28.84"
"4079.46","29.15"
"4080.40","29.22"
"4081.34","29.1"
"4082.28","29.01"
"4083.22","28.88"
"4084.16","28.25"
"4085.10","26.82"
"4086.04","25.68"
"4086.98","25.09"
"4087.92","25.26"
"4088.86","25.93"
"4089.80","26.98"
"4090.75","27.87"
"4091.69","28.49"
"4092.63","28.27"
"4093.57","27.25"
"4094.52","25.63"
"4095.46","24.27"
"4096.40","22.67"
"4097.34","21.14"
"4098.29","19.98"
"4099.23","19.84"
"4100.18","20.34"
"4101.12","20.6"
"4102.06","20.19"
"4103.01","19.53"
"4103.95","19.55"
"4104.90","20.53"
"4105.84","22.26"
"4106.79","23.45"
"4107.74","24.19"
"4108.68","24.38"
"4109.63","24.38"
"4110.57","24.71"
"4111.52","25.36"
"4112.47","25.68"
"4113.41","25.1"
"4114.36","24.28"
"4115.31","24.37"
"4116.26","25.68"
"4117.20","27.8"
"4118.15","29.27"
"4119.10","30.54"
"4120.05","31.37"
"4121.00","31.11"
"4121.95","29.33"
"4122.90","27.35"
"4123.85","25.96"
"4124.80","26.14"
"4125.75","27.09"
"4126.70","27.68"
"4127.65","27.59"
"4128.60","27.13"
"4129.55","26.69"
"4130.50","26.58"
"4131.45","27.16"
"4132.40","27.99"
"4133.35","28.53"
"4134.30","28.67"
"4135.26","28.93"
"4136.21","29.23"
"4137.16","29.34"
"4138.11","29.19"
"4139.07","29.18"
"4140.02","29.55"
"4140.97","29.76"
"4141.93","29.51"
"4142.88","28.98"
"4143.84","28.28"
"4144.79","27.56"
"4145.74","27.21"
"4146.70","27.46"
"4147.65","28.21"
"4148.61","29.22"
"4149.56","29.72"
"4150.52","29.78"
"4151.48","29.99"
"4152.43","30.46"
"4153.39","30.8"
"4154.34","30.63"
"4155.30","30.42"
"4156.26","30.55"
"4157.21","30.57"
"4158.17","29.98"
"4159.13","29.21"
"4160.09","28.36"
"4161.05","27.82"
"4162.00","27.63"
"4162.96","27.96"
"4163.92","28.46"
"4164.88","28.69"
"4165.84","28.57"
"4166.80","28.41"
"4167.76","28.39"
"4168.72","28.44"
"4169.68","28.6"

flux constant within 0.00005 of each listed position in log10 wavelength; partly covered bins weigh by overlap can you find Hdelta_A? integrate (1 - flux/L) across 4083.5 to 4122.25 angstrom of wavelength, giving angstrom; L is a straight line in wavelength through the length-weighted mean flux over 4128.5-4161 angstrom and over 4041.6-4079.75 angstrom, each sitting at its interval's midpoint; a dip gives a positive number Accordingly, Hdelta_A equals 4.7 angstrom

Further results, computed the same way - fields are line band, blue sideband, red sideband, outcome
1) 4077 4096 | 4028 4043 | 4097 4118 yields -2.2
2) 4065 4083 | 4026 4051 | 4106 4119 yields -0.6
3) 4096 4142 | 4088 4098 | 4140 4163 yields 2.5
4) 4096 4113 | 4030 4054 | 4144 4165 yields 3.9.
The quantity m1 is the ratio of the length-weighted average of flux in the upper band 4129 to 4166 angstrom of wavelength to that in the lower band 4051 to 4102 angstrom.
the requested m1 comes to 1.09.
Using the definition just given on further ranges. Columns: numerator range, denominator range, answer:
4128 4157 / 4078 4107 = 1.16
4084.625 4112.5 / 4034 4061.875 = 0.85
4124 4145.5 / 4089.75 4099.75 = 1.14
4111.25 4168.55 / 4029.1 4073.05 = 1.02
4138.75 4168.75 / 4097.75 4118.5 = 1.25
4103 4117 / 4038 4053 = 0.82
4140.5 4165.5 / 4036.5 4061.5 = 1.04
